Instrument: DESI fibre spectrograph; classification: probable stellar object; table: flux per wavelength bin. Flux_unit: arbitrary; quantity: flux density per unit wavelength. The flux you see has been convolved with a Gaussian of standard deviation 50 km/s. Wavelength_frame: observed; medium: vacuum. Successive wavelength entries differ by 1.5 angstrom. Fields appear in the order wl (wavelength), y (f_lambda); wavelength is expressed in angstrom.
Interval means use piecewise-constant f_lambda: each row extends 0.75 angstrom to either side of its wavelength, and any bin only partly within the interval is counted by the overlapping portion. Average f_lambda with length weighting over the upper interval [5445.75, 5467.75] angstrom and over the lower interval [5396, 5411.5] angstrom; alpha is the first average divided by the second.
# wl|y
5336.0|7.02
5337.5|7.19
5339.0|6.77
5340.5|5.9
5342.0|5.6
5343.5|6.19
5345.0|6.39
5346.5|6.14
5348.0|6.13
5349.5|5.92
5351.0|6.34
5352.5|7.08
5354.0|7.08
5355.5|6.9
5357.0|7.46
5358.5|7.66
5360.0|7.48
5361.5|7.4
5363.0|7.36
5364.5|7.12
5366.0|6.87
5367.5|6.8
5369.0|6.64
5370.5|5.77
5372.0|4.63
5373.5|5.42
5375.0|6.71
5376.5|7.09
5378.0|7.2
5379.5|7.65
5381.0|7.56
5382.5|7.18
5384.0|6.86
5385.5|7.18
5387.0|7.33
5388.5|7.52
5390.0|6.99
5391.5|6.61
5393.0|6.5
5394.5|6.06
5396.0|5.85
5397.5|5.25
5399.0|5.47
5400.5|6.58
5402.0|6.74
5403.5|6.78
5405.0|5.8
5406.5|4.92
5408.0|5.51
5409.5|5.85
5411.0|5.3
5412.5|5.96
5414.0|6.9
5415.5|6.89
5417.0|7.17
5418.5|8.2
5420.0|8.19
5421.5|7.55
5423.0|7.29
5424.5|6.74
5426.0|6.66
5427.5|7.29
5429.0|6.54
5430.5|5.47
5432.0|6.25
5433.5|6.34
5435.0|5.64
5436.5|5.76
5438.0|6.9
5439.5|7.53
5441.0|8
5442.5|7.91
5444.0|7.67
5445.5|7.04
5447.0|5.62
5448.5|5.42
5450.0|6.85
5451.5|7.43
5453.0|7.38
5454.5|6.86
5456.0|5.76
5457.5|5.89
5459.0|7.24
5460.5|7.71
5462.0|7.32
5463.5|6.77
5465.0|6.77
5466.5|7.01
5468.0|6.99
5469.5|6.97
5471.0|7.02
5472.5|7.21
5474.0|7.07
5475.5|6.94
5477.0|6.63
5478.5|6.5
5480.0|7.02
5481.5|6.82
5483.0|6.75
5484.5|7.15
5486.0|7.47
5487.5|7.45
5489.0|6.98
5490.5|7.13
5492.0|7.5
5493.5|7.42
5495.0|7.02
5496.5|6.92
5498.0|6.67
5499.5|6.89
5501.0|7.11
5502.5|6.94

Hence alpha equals 1.15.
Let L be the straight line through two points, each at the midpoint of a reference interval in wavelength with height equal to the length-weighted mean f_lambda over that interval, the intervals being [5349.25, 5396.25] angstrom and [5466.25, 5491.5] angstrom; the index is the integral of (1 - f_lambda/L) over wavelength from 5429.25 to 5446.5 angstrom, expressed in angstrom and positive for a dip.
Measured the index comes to 0.5 angstrom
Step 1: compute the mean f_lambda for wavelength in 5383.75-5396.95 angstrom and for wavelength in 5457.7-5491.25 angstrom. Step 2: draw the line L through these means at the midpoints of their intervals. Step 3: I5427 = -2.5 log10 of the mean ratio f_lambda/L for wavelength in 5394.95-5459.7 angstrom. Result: 0.05 mag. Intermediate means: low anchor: 6.74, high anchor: 7.02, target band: 6.56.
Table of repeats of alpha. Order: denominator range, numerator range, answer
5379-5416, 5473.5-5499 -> 1.09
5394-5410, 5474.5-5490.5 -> 1.19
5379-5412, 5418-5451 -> 1.07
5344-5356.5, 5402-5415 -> 0.91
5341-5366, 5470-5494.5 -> 1.05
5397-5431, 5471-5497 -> 1.09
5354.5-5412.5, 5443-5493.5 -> 1.05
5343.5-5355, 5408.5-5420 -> 1.04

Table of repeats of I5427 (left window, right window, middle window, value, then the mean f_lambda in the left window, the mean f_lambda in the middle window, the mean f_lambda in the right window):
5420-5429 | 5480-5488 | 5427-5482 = 0.052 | 7.15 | 6.8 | 7.11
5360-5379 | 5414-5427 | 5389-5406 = 0.125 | 6.63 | 6.24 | 7.31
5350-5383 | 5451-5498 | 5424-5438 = 0.102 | 6.87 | 6.32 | 7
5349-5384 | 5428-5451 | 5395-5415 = 0.136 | 6.85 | 5.93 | 6.61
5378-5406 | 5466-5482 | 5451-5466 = -0.005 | 6.66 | 6.91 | 6.93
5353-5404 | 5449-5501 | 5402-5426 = 0.037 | 6.76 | 6.61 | 6.98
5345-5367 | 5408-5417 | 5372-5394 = -0.053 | 6.9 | 6.89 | 6.21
